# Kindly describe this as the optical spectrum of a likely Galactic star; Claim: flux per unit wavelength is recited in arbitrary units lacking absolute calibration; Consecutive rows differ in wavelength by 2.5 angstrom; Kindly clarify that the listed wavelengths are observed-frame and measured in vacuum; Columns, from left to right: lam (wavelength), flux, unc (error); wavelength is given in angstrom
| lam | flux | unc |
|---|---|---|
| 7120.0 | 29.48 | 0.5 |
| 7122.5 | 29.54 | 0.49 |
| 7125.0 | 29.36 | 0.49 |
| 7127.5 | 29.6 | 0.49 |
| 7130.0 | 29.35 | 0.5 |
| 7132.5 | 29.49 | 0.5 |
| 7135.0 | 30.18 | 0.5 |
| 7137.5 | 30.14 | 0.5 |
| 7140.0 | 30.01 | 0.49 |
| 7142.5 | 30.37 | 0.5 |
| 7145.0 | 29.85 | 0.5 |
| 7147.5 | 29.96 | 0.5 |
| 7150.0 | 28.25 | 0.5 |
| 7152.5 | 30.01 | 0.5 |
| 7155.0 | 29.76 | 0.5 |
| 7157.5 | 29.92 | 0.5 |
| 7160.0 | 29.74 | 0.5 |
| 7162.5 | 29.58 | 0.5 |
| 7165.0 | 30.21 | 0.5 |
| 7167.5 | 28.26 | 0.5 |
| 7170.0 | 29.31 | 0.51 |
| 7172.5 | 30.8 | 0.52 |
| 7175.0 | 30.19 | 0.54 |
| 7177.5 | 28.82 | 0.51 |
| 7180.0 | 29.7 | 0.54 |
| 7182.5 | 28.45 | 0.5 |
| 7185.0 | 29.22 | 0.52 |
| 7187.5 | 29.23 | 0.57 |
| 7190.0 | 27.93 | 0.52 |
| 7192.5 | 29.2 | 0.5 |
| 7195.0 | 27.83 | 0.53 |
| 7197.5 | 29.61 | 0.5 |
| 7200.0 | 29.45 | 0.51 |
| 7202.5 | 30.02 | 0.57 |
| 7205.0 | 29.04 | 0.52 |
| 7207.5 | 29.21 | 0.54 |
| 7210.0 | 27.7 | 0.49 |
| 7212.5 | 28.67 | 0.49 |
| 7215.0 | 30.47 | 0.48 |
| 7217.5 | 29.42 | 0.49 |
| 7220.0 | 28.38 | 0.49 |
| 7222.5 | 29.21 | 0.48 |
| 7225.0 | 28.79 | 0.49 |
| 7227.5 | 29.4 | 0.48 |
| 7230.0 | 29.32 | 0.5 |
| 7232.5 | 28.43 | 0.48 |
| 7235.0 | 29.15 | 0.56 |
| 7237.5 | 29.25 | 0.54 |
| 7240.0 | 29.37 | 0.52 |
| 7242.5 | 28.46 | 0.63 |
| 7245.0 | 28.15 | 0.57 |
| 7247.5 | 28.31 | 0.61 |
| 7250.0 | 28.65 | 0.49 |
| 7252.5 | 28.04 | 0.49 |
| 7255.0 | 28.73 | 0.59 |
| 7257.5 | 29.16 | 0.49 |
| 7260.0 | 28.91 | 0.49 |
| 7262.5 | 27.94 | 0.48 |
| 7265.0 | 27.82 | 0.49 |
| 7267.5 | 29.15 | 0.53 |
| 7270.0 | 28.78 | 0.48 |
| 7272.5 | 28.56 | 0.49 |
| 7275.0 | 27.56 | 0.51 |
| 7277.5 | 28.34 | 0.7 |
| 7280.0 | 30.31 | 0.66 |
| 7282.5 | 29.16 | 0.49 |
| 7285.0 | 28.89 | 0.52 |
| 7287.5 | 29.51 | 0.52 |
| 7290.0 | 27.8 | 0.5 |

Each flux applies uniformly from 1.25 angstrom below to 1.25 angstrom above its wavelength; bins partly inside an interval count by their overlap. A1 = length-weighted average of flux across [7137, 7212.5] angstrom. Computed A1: 29.4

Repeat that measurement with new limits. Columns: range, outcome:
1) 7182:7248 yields 29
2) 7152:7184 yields 29.6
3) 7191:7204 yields 29.2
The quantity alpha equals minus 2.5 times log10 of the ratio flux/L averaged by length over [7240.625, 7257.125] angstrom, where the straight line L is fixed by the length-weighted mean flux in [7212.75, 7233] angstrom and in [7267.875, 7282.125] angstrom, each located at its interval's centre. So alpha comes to 0.019 mag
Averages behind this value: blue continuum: 29.2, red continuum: 28.8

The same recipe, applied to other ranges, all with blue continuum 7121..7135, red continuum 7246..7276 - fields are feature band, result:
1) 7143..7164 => -0.01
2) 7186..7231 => -0.01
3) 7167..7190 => -0.01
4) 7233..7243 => -0.02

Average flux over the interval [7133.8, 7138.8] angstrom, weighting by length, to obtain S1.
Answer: 30.2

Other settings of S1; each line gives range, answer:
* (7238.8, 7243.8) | 28.9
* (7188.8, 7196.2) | 28.3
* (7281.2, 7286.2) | 29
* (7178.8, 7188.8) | 29.1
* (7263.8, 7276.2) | 28.4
